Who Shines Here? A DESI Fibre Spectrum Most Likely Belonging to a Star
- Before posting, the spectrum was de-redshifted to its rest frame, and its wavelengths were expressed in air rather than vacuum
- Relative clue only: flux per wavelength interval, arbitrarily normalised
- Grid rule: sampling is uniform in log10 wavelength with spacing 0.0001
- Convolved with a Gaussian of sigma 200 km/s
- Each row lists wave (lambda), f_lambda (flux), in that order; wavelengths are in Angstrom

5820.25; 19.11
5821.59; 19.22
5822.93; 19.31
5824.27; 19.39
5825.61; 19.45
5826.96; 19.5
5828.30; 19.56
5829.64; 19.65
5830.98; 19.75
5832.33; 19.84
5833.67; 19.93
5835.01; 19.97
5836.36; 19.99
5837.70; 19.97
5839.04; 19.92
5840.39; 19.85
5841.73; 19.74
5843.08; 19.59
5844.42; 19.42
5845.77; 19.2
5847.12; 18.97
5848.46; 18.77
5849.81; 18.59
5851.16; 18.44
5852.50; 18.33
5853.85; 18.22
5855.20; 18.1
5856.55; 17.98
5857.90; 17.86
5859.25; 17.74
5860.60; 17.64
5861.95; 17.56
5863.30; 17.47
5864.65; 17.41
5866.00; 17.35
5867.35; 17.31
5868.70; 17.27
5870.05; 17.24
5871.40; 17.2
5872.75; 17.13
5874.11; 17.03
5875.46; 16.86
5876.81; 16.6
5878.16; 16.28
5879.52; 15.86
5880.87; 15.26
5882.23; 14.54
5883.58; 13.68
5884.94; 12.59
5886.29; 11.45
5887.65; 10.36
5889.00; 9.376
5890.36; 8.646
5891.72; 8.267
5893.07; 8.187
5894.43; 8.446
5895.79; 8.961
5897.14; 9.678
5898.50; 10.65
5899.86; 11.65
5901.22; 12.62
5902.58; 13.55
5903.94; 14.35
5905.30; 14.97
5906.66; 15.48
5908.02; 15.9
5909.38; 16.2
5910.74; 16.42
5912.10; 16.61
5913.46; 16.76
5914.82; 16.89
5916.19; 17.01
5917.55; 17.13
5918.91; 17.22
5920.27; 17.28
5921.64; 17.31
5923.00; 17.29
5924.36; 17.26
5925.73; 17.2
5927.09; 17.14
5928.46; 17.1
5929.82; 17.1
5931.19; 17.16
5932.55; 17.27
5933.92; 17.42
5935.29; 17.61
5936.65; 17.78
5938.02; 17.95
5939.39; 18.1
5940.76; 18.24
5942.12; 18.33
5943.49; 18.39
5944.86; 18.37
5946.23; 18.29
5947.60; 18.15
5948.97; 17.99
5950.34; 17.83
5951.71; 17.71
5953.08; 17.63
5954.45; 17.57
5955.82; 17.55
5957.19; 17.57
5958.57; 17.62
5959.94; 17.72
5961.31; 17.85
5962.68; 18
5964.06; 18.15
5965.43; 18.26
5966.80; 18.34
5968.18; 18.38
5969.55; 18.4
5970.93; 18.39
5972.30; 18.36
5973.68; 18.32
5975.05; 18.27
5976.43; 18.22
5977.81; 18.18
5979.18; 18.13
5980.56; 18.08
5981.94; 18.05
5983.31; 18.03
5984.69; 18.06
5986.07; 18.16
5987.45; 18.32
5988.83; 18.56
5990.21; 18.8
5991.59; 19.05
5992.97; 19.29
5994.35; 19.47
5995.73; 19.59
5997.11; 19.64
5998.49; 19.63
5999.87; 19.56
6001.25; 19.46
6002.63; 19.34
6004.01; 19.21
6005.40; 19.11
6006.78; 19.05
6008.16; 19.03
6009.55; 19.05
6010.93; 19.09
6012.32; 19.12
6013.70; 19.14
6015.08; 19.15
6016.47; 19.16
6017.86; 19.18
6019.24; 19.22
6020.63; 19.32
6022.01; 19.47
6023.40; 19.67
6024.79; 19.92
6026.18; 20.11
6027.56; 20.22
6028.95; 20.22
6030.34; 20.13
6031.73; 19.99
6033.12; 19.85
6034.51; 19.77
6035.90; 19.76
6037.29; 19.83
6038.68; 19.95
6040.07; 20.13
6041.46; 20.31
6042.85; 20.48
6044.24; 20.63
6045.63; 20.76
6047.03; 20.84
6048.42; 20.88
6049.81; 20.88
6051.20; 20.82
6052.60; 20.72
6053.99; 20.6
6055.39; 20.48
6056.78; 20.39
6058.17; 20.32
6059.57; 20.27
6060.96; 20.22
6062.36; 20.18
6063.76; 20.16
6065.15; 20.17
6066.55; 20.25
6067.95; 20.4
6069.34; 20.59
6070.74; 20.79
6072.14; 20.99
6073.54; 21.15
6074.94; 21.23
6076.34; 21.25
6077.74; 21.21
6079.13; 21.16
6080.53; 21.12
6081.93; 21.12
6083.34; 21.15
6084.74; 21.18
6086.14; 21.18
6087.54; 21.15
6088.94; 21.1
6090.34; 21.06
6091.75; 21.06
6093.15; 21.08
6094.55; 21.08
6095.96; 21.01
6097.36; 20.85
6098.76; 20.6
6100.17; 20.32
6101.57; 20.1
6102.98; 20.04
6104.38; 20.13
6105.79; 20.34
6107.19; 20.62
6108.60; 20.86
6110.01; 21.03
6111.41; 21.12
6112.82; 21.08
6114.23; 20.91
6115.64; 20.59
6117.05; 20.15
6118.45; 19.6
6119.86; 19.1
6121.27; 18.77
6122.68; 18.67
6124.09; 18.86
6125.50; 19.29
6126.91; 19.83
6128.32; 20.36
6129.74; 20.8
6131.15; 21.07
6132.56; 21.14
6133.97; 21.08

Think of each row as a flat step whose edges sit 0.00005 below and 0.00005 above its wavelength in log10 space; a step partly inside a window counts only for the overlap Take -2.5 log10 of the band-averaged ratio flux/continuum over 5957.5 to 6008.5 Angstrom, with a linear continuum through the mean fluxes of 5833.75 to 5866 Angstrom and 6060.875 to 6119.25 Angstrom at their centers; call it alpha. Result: 0.07 mag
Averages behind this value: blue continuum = 18.7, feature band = 18.6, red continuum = 20.7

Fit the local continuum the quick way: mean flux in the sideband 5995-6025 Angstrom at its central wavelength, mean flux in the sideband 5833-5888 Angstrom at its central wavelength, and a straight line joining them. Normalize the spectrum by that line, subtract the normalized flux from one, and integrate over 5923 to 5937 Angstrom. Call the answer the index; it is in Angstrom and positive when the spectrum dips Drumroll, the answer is 0.8 Angstrom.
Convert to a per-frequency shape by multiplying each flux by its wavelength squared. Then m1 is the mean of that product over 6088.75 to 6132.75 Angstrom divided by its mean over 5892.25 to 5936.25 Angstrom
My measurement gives 1.43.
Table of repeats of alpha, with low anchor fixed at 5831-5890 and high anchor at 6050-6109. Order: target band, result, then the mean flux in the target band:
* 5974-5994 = 0.05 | 18.4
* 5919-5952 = 0.05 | 17.7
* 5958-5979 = 0.05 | 18.2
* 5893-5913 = 0.34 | 13.1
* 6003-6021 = 0.03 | 19.1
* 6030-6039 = 0.01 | 19.9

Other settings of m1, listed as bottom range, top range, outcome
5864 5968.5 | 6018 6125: 1.35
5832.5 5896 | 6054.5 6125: 1.36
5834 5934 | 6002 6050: 1.29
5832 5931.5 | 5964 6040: 1.23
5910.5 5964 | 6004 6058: 1.17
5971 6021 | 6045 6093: 1.13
